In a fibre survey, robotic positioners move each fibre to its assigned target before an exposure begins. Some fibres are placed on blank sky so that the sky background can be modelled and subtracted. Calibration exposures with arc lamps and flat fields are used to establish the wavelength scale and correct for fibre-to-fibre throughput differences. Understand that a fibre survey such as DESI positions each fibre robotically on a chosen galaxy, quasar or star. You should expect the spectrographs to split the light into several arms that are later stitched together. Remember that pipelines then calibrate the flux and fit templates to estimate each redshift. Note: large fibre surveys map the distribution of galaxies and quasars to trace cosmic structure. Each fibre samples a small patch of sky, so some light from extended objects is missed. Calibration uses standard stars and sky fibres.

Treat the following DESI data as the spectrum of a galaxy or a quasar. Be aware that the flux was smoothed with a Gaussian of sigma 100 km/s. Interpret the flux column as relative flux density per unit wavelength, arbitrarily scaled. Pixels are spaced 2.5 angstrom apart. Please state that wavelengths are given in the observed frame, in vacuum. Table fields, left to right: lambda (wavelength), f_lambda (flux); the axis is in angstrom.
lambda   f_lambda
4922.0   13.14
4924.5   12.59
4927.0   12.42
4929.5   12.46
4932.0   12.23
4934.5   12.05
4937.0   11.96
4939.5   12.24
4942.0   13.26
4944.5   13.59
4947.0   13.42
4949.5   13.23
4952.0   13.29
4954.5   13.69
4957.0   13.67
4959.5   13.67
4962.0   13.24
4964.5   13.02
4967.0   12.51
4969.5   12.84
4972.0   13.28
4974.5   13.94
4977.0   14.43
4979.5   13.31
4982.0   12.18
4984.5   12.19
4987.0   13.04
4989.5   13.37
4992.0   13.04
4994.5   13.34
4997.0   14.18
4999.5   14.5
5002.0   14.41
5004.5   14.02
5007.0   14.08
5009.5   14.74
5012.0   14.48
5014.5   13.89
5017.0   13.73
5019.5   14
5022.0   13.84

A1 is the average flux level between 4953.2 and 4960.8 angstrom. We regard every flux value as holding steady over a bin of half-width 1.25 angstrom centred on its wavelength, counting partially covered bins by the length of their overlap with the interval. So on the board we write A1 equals 13.7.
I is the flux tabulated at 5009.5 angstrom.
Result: 14.74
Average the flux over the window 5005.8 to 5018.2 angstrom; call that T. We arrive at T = 14.2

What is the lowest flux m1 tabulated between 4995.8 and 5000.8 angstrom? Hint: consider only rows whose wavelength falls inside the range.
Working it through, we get 14.18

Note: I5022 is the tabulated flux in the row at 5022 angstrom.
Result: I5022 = 13.84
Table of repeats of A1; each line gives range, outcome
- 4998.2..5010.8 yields 14.3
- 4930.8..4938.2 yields 12.1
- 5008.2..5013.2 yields 14.6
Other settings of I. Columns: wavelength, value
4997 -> 14.18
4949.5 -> 13.23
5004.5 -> 14.02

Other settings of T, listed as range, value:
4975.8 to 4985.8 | 13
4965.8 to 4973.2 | 12.9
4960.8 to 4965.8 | 13.1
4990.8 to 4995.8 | 13.2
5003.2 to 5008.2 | 14.1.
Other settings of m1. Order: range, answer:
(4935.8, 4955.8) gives 11.96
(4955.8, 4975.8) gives 12.51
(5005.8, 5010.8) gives 14.08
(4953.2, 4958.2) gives 13.67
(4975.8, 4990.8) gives 12.18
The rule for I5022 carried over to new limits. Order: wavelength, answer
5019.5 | 14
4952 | 13.29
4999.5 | 14.5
